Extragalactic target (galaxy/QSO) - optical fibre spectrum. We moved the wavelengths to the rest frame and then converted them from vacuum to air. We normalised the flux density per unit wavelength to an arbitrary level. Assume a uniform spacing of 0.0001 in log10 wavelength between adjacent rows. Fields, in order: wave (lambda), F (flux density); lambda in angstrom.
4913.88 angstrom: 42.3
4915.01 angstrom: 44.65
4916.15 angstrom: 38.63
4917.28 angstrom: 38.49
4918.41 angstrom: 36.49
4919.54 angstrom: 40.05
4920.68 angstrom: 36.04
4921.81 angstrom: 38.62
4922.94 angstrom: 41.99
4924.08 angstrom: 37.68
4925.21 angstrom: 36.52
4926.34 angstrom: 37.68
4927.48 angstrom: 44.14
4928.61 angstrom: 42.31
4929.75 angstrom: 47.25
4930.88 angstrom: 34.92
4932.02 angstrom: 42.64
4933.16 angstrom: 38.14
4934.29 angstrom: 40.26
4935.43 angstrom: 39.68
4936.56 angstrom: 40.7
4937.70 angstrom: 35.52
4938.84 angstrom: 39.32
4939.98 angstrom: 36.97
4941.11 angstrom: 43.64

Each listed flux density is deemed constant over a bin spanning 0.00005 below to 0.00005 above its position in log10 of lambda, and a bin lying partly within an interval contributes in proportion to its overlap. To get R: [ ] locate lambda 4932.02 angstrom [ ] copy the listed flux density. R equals 42.64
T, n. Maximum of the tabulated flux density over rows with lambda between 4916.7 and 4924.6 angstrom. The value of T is 41.99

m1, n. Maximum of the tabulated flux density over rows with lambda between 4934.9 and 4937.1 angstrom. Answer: 40.7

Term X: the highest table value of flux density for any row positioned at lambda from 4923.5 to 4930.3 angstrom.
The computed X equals 47.25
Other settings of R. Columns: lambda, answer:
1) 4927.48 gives 44.14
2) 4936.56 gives 40.7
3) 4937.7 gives 35.52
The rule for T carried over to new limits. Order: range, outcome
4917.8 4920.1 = 40.05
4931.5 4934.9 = 42.64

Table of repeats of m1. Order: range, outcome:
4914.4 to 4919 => 44.65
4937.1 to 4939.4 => 39.32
